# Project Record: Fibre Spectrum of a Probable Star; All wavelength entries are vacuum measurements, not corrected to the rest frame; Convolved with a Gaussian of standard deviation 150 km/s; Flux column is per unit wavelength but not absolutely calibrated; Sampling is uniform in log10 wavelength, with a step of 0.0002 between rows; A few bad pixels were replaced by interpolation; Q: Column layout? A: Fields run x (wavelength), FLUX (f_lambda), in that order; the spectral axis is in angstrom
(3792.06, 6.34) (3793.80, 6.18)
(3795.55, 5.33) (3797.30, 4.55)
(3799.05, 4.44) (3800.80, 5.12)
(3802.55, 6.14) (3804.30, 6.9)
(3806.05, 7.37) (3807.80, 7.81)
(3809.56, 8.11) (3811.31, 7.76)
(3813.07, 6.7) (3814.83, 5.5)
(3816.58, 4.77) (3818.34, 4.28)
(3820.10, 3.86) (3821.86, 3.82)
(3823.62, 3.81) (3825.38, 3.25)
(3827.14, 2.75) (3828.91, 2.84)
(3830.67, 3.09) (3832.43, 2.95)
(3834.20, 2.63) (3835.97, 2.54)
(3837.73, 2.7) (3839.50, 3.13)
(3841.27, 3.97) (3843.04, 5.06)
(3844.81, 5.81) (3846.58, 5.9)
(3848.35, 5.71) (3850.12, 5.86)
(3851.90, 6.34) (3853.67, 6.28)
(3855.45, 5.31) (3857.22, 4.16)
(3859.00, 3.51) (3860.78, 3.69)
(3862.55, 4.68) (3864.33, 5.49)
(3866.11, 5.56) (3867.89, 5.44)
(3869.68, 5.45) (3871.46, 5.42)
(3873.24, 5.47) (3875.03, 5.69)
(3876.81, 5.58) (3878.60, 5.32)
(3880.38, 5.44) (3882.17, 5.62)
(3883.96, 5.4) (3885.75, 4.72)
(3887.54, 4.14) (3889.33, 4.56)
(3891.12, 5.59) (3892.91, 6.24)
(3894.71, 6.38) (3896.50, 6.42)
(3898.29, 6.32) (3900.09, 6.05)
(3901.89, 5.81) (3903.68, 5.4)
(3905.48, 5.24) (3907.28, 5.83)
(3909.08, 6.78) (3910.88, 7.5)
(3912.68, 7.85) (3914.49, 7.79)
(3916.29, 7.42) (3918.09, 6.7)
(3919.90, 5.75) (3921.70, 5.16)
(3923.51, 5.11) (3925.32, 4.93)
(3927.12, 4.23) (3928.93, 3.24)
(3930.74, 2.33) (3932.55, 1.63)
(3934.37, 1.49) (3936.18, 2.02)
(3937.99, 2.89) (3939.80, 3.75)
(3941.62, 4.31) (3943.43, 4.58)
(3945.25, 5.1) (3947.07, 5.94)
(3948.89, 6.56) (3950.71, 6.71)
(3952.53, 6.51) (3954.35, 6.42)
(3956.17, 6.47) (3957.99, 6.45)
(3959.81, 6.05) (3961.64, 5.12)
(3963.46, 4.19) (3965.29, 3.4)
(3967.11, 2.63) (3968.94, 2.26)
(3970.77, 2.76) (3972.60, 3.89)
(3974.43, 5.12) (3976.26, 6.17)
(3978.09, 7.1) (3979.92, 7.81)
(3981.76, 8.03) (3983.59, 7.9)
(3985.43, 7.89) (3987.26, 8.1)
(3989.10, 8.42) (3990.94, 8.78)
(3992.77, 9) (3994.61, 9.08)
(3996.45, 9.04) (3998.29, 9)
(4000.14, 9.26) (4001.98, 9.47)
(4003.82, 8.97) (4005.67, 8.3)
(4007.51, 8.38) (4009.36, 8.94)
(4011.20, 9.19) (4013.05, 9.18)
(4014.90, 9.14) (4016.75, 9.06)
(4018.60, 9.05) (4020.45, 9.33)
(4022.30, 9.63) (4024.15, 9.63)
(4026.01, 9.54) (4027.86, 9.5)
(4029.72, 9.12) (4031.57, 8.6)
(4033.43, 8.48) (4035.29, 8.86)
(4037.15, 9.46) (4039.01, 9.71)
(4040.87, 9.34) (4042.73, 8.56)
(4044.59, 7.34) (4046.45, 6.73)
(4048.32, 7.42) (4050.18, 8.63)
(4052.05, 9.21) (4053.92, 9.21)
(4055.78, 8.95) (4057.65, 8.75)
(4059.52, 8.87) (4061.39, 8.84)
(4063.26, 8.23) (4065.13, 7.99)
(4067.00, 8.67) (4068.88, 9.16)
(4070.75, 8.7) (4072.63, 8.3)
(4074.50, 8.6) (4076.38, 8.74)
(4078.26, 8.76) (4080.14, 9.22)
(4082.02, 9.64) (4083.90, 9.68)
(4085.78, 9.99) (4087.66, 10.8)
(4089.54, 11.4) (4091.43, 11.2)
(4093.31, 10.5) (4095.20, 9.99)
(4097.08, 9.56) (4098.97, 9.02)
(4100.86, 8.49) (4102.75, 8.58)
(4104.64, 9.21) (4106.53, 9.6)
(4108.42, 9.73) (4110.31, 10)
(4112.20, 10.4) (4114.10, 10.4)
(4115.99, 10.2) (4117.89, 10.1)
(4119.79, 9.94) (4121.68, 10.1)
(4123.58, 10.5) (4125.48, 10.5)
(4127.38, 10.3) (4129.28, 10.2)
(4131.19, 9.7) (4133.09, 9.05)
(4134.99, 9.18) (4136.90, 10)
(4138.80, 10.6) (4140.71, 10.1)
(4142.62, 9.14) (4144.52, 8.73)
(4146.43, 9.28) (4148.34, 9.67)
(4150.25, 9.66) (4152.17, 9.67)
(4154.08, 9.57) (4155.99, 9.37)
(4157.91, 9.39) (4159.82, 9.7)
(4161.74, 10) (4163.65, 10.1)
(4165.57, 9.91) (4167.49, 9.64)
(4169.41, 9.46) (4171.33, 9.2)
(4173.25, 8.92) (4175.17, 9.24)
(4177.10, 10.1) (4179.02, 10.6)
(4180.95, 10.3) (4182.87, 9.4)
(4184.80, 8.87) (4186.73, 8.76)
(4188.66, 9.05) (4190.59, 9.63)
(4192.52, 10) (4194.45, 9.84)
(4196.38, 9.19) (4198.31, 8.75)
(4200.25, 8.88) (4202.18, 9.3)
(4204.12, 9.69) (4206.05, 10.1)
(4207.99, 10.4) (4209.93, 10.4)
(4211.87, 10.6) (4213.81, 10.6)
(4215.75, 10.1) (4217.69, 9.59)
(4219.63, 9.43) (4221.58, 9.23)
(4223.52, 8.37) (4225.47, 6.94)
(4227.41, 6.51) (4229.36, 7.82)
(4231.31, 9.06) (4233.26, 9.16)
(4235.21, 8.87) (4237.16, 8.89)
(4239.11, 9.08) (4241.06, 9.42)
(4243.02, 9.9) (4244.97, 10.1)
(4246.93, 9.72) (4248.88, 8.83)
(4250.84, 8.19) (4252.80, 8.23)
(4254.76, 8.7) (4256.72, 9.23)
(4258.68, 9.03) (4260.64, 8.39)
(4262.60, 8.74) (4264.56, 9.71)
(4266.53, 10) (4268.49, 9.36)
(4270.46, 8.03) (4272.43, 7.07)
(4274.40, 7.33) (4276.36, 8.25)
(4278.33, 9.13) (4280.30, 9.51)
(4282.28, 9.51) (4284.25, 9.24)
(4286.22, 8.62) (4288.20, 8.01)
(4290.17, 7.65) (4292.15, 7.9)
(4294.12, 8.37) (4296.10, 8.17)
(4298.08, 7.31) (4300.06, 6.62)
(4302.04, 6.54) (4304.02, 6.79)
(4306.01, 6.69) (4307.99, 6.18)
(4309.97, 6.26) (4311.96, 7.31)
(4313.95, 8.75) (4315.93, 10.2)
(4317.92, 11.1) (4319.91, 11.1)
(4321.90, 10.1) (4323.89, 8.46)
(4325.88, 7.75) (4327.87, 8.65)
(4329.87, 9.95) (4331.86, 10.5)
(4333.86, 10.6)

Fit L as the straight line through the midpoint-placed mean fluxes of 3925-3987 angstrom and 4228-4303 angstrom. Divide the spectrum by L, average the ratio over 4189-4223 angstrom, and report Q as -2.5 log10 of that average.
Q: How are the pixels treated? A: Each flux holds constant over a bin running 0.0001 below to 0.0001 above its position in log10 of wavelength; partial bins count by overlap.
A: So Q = -0.22 mag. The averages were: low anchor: 4.92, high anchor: 8.61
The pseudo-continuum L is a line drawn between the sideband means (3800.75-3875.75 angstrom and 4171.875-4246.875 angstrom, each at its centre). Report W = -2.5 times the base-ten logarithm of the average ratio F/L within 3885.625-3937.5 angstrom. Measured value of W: 0.10 mag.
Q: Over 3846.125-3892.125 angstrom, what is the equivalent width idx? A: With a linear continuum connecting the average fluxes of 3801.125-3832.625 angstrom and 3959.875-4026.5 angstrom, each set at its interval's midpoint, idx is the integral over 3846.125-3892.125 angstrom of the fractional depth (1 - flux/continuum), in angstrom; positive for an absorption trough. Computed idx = 4.8 angstrom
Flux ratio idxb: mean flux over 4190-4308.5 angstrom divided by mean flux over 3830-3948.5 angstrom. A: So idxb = 1.76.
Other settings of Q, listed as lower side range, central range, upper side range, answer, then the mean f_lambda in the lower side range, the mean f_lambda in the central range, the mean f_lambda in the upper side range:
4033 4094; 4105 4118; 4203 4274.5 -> -0.11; 9.03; 10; 9.07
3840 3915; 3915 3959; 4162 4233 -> 0.28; 5.57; 4.85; 9.39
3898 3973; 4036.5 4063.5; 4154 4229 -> -0.23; 5.01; 8.62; 9.45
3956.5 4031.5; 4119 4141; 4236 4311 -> -0.25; 7.61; 10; 8.38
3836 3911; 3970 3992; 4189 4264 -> -0.06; 5.31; 6.88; 9.18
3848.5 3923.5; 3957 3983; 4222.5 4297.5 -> 0.24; 5.69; 5.11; 8.65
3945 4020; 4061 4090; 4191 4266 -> -0.16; 7.13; 9.14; 9.19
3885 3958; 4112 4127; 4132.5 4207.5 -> -0.18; 5.31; 10.3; 9.55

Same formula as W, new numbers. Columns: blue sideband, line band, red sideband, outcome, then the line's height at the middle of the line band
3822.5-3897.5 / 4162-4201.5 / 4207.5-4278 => -0.15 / 8.3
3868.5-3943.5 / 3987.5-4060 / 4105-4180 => -0.19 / 7.48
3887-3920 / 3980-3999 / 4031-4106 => -0.11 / 7.7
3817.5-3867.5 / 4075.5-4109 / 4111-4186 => -0.11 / 8.76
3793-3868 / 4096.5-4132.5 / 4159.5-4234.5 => -0.17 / 8.39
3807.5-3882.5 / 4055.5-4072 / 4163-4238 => -0.14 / 7.61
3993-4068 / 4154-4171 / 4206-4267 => -0.07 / 9.04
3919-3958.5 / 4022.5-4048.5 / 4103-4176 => -0.24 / 7.08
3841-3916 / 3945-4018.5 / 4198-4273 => -0.07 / 6.63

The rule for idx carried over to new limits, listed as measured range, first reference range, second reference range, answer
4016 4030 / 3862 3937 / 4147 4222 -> -4.2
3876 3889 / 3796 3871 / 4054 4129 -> 1.4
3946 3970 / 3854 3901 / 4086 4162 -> 5.3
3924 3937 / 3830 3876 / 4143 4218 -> 6.5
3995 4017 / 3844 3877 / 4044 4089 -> -3.4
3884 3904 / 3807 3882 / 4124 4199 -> 0.0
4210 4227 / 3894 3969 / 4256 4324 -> -3.4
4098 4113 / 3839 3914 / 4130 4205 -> -1.2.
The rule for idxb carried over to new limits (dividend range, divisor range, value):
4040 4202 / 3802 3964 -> 1.83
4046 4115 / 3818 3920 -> 1.81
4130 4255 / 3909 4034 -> 1.41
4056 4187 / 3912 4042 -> 1.40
